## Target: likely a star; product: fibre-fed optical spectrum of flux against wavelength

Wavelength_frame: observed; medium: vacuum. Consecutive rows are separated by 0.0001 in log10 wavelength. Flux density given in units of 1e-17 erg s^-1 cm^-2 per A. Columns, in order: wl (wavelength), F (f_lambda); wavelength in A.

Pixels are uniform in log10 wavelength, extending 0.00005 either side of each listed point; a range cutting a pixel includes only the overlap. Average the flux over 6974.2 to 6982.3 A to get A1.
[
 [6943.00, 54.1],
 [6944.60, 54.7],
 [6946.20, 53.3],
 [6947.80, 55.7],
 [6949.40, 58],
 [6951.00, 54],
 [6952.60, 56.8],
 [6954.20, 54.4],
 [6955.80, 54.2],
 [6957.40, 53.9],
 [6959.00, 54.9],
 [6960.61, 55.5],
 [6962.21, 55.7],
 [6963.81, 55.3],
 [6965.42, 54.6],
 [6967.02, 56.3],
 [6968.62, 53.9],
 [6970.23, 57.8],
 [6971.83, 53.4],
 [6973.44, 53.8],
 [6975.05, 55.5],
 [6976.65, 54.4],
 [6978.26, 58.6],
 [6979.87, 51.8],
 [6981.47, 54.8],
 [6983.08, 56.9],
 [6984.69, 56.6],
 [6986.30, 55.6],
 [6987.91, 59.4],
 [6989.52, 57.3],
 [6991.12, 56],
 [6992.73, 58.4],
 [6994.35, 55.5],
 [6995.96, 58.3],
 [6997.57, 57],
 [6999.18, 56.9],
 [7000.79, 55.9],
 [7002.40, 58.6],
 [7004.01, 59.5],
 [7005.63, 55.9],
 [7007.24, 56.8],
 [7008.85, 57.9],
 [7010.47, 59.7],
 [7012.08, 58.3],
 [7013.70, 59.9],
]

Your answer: 55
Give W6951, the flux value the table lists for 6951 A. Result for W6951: 54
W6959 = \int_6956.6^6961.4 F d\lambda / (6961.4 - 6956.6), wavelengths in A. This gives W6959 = 54.7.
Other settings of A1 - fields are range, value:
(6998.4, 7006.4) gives 57.4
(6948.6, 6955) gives 55.8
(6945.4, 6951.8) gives 55.3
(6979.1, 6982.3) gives 53.4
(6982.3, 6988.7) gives 57.1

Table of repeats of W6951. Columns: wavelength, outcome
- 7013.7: 59.9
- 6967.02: 56.3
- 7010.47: 59.7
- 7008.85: 57.9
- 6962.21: 55.7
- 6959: 54.9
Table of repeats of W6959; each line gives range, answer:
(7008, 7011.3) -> 58.8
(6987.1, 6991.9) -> 57.7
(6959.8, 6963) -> 55.5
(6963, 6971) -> 55.6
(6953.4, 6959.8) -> 54.4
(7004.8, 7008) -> 56.3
